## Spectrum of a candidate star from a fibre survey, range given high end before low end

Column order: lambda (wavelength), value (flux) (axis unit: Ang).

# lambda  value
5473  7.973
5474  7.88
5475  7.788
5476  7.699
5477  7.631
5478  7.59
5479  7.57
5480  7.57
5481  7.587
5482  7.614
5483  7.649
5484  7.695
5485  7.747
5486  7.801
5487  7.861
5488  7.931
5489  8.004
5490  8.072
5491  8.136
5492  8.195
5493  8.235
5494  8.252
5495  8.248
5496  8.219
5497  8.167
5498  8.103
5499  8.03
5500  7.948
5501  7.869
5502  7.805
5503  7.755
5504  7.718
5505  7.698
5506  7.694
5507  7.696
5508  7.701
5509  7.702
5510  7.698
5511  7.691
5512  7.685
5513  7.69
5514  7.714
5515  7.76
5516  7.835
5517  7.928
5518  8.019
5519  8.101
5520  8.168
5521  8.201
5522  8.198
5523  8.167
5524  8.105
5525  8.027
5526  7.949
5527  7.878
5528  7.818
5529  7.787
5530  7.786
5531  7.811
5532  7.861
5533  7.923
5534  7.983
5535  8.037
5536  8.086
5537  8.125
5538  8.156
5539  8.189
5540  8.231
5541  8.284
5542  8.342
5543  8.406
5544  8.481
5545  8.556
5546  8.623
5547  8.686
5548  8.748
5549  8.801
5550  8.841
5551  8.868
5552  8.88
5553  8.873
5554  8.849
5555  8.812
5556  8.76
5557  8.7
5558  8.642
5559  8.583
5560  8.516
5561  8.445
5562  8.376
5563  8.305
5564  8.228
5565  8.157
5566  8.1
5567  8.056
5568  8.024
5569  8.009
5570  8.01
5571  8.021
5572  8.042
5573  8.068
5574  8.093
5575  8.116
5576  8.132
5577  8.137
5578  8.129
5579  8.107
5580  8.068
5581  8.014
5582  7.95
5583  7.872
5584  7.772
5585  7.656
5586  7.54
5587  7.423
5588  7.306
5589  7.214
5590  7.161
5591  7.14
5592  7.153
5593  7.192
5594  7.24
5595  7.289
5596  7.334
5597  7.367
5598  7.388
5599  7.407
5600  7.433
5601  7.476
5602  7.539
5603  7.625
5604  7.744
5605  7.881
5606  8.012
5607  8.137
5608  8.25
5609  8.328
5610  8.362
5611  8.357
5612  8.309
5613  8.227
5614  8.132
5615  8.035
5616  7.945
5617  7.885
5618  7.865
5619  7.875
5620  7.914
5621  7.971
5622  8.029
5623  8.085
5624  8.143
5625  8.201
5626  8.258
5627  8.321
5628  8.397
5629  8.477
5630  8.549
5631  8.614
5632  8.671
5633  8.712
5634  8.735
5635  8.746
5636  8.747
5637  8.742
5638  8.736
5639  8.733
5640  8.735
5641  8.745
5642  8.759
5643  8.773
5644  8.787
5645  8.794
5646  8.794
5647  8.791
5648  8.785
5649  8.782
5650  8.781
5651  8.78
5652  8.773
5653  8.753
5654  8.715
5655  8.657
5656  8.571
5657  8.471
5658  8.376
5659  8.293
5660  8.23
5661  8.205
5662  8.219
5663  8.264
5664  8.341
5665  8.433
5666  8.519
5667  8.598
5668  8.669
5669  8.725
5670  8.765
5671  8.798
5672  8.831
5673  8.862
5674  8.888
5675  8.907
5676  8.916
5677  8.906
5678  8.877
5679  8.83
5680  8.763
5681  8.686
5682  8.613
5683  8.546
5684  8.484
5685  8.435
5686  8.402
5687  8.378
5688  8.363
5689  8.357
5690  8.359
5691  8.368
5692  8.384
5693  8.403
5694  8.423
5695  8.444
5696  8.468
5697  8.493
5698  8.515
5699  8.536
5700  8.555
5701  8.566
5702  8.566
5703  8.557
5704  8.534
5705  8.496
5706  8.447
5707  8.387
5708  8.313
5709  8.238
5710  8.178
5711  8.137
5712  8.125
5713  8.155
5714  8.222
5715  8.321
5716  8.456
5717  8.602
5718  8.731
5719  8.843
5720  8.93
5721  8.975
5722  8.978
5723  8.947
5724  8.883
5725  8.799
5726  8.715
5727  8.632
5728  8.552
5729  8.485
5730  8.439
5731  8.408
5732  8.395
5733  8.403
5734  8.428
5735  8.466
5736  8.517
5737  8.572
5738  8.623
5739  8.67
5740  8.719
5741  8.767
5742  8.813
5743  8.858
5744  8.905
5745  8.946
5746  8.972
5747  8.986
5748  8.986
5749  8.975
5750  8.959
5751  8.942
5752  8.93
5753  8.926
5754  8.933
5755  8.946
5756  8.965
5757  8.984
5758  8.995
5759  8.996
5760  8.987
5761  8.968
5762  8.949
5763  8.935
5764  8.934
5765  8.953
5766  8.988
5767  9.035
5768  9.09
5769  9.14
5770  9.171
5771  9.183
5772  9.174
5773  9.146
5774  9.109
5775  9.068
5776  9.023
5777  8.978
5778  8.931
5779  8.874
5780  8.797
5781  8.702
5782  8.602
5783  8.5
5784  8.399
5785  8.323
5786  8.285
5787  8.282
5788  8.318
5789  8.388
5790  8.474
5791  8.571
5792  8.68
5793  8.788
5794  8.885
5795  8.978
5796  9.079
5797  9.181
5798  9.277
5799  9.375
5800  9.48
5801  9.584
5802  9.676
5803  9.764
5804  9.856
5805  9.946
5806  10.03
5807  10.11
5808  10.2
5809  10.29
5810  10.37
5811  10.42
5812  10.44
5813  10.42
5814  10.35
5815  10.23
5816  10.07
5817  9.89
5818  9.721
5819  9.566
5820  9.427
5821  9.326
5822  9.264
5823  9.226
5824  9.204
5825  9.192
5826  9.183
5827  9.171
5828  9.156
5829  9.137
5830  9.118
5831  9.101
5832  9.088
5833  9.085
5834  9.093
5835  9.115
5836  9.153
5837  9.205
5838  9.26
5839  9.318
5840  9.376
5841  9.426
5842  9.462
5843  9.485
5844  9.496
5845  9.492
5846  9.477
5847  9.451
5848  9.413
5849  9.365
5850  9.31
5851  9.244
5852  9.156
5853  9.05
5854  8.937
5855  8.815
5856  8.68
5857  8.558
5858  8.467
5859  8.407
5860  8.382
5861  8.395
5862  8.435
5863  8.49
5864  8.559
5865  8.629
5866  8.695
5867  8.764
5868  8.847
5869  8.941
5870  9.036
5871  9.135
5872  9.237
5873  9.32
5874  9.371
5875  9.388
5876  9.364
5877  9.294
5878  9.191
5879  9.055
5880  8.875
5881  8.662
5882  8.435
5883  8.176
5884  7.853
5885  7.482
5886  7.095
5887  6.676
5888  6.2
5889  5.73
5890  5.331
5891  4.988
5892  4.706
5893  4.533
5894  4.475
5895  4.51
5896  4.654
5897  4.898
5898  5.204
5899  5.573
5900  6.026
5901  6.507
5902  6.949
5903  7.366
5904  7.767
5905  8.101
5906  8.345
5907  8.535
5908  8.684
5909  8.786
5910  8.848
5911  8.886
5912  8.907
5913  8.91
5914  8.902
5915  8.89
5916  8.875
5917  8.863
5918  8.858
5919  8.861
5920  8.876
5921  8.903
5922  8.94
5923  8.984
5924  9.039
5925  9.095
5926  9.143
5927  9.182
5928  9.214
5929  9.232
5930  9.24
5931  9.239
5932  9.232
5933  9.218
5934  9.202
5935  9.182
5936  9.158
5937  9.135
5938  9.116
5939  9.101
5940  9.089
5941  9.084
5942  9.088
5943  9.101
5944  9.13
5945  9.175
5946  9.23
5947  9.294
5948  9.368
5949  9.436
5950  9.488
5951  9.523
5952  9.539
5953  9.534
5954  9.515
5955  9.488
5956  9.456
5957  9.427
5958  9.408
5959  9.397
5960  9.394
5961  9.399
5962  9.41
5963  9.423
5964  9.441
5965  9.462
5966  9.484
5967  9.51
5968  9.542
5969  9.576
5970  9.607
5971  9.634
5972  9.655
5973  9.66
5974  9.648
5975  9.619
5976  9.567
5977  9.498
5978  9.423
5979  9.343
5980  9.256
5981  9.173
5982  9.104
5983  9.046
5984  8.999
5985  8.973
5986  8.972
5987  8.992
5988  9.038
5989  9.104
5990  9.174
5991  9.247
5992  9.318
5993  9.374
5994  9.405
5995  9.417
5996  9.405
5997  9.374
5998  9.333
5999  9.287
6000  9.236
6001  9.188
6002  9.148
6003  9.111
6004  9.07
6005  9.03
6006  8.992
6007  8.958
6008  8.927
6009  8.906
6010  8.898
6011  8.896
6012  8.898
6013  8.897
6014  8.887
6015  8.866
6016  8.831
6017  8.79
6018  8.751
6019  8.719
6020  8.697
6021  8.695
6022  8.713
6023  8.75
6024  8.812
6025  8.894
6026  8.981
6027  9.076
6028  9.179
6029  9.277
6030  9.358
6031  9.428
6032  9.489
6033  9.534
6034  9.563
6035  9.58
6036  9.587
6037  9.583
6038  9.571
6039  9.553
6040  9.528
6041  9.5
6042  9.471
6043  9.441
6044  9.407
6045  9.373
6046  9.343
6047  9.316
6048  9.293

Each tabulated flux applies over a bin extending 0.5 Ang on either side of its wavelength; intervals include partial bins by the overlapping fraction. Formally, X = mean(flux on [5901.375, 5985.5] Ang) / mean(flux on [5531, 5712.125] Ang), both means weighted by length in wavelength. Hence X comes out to 1.1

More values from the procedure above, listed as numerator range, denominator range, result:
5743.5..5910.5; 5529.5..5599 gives 1.08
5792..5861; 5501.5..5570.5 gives 1.15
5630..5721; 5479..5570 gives 1.06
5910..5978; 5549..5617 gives 1.16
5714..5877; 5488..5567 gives 1.11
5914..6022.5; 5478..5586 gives 1.14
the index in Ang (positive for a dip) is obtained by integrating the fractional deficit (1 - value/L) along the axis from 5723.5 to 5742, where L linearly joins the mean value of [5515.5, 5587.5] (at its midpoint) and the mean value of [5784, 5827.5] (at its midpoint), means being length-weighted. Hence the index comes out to 1.0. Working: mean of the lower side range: 8.2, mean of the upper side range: 9.41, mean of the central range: 8.59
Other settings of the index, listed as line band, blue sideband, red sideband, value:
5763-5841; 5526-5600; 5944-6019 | -4.5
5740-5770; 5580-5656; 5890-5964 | -2.5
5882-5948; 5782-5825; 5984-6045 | 8.9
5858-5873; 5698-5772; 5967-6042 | 0.4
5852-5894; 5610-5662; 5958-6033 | 3.9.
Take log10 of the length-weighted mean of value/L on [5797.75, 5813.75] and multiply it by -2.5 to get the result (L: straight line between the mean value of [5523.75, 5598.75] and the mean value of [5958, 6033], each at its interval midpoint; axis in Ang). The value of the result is -0.147 mag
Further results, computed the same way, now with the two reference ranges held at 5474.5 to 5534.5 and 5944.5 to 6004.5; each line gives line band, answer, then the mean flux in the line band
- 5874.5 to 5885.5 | 0.04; 8.71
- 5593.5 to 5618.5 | 0.05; 7.82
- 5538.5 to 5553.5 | -0.08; 8.59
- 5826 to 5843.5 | -0.04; 9.22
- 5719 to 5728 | -0.03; 8.84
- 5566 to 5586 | 0.01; 8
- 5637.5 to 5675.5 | -0.04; 8.65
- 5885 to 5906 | 0.46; 5.96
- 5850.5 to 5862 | 0.03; 8.72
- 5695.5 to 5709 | 0.00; 8.49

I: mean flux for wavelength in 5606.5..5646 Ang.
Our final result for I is 8.39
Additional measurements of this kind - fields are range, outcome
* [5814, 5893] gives 8.77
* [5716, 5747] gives 8.7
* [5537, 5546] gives 8.34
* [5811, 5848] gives 9.46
